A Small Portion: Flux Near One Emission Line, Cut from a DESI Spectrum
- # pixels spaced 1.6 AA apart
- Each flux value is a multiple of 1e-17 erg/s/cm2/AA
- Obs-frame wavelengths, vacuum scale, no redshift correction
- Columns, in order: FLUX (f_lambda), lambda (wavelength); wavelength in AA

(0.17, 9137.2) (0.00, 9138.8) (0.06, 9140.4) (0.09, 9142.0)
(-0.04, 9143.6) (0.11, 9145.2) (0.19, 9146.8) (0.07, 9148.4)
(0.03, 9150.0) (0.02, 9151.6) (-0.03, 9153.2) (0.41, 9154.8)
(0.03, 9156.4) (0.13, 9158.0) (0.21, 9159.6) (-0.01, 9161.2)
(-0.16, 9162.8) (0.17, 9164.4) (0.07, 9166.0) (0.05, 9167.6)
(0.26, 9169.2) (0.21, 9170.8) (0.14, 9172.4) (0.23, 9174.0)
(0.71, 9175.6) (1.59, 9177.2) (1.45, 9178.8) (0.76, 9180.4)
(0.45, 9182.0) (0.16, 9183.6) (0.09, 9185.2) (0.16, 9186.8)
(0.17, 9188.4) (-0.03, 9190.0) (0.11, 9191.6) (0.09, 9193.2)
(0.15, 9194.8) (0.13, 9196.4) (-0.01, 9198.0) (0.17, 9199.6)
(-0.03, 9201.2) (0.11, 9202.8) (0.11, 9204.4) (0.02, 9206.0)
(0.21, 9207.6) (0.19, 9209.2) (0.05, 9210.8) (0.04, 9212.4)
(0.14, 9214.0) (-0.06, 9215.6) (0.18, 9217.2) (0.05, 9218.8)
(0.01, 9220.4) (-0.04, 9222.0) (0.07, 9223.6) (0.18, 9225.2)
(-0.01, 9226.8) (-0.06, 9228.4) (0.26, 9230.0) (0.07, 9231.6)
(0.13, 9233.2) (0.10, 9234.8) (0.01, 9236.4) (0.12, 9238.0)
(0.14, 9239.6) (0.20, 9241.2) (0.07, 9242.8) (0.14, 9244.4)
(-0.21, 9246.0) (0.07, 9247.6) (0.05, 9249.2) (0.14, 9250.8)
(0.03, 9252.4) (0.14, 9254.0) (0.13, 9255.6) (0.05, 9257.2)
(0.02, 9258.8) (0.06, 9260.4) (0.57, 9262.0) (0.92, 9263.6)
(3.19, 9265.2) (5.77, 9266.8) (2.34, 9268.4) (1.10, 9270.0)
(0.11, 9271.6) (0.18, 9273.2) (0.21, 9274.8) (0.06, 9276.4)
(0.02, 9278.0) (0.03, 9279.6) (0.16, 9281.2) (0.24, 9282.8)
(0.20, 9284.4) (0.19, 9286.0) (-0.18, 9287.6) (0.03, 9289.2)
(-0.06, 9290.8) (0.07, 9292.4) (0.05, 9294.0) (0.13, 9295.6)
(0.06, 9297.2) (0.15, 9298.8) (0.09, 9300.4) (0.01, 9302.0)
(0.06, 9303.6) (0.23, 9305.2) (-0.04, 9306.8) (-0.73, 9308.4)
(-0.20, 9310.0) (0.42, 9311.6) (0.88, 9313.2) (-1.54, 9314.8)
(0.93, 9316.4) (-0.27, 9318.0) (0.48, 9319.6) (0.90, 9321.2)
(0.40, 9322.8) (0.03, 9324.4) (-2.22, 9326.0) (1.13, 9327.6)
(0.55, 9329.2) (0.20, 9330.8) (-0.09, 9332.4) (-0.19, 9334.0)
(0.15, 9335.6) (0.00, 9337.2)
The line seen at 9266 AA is [O III]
